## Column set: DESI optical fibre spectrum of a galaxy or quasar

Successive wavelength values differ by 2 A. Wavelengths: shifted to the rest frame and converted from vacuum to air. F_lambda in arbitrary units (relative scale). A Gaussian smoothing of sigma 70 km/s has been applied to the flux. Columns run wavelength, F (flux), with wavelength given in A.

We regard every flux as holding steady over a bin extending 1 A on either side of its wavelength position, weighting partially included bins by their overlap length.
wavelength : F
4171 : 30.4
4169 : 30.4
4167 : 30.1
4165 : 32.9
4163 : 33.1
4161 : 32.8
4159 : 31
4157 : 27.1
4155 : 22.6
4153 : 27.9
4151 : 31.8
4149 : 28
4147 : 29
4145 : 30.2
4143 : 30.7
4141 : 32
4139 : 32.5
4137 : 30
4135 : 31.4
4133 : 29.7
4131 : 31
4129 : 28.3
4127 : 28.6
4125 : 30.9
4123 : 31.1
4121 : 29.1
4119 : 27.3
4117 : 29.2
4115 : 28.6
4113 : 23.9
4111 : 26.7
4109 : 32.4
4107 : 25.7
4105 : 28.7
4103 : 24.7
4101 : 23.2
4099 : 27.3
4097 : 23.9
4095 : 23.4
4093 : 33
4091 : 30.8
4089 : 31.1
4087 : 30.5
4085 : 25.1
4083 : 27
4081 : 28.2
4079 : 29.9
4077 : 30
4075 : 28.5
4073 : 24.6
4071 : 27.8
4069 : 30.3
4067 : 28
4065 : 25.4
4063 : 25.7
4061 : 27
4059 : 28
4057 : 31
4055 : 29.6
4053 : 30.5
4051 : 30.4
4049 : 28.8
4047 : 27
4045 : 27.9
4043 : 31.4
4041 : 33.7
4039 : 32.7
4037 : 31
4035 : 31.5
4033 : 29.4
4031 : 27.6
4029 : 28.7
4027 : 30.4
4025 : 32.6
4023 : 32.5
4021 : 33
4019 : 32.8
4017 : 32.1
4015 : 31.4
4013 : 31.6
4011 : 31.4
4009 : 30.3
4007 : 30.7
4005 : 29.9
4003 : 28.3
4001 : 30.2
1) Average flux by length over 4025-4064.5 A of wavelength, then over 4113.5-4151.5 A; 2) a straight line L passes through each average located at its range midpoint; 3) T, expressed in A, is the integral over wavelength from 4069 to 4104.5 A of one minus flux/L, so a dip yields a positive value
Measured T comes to 2.5 A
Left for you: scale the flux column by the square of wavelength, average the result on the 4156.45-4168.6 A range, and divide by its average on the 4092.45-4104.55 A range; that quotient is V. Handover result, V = 1.25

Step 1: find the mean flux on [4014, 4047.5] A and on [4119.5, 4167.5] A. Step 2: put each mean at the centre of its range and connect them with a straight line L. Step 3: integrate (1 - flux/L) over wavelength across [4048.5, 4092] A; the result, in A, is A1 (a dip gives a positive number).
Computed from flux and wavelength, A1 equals 3.0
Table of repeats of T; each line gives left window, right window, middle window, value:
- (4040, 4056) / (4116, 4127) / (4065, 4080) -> 0.8 A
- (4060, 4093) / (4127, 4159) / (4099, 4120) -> 1.3 A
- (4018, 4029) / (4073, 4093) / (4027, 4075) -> 2.4 A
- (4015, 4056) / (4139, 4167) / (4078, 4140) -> 3.7 A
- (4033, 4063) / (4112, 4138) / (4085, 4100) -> 0.6 A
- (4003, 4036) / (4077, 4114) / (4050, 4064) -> 0.2 A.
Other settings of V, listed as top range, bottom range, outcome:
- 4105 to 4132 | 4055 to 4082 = 1.05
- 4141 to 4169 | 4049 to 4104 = 1.11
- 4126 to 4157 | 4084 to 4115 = 1.10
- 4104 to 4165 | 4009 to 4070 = 1.02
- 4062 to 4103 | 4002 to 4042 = 0.92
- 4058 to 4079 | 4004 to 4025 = 0.90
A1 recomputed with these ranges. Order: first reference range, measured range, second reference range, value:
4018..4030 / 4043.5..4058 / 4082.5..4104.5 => 0.29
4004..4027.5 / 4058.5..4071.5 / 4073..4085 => 0.64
